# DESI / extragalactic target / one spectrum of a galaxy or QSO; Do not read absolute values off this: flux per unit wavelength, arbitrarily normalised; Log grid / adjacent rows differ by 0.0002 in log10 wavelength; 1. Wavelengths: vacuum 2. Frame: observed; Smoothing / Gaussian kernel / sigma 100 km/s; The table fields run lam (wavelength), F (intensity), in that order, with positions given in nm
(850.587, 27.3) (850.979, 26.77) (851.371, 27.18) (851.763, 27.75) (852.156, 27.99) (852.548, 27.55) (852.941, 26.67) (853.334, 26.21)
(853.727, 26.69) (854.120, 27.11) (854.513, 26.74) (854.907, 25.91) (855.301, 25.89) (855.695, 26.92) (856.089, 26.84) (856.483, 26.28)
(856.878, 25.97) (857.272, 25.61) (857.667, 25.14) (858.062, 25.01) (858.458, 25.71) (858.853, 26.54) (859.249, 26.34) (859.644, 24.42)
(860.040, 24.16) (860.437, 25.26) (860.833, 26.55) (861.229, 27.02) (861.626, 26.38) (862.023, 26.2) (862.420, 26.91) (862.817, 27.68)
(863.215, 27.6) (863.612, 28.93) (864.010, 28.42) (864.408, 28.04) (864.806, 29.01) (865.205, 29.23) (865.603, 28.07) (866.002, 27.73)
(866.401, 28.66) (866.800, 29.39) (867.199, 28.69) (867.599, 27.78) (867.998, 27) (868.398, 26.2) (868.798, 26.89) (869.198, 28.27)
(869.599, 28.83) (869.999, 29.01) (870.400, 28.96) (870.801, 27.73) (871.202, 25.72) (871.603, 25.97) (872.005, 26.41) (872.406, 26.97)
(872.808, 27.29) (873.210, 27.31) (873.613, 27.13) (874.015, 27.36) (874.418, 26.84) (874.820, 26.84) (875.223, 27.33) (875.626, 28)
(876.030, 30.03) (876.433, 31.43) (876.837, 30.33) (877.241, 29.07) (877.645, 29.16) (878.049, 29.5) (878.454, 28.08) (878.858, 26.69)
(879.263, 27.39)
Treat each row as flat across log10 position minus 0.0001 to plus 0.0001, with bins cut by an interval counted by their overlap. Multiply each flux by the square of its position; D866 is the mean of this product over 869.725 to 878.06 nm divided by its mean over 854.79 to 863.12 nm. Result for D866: 1.11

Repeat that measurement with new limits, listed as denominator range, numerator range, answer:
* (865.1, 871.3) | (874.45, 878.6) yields 1.05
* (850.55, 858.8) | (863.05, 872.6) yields 1.08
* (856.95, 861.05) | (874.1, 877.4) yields 1.17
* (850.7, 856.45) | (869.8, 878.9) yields 1.09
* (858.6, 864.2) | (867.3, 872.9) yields 1.05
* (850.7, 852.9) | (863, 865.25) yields 1.07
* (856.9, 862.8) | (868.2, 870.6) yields 1.11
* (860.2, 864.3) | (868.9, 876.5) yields 1.05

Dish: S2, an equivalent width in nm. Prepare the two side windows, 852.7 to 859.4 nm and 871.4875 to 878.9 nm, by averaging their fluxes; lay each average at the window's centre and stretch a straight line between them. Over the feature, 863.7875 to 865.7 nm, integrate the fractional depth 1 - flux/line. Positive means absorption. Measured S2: -0.11 nm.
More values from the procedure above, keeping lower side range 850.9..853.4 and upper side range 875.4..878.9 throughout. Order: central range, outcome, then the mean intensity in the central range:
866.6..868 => 0.00 nm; 28.4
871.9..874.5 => 0.17 nm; 27.1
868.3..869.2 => 0.05 nm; 27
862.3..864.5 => 0.01 nm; 28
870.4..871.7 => 0.08 nm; 26.9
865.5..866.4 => 0.01 nm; 28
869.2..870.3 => -0.01 nm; 28.8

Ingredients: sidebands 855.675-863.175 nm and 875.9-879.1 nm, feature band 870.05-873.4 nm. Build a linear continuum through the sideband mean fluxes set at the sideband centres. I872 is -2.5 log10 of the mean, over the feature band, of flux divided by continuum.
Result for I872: 0.043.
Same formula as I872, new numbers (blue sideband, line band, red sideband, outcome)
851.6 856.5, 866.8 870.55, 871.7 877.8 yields -0.01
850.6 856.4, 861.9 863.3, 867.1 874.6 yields 0.00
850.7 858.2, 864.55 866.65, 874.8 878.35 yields -0.03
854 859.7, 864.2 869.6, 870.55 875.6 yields -0.06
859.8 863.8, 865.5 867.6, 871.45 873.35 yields -0.07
